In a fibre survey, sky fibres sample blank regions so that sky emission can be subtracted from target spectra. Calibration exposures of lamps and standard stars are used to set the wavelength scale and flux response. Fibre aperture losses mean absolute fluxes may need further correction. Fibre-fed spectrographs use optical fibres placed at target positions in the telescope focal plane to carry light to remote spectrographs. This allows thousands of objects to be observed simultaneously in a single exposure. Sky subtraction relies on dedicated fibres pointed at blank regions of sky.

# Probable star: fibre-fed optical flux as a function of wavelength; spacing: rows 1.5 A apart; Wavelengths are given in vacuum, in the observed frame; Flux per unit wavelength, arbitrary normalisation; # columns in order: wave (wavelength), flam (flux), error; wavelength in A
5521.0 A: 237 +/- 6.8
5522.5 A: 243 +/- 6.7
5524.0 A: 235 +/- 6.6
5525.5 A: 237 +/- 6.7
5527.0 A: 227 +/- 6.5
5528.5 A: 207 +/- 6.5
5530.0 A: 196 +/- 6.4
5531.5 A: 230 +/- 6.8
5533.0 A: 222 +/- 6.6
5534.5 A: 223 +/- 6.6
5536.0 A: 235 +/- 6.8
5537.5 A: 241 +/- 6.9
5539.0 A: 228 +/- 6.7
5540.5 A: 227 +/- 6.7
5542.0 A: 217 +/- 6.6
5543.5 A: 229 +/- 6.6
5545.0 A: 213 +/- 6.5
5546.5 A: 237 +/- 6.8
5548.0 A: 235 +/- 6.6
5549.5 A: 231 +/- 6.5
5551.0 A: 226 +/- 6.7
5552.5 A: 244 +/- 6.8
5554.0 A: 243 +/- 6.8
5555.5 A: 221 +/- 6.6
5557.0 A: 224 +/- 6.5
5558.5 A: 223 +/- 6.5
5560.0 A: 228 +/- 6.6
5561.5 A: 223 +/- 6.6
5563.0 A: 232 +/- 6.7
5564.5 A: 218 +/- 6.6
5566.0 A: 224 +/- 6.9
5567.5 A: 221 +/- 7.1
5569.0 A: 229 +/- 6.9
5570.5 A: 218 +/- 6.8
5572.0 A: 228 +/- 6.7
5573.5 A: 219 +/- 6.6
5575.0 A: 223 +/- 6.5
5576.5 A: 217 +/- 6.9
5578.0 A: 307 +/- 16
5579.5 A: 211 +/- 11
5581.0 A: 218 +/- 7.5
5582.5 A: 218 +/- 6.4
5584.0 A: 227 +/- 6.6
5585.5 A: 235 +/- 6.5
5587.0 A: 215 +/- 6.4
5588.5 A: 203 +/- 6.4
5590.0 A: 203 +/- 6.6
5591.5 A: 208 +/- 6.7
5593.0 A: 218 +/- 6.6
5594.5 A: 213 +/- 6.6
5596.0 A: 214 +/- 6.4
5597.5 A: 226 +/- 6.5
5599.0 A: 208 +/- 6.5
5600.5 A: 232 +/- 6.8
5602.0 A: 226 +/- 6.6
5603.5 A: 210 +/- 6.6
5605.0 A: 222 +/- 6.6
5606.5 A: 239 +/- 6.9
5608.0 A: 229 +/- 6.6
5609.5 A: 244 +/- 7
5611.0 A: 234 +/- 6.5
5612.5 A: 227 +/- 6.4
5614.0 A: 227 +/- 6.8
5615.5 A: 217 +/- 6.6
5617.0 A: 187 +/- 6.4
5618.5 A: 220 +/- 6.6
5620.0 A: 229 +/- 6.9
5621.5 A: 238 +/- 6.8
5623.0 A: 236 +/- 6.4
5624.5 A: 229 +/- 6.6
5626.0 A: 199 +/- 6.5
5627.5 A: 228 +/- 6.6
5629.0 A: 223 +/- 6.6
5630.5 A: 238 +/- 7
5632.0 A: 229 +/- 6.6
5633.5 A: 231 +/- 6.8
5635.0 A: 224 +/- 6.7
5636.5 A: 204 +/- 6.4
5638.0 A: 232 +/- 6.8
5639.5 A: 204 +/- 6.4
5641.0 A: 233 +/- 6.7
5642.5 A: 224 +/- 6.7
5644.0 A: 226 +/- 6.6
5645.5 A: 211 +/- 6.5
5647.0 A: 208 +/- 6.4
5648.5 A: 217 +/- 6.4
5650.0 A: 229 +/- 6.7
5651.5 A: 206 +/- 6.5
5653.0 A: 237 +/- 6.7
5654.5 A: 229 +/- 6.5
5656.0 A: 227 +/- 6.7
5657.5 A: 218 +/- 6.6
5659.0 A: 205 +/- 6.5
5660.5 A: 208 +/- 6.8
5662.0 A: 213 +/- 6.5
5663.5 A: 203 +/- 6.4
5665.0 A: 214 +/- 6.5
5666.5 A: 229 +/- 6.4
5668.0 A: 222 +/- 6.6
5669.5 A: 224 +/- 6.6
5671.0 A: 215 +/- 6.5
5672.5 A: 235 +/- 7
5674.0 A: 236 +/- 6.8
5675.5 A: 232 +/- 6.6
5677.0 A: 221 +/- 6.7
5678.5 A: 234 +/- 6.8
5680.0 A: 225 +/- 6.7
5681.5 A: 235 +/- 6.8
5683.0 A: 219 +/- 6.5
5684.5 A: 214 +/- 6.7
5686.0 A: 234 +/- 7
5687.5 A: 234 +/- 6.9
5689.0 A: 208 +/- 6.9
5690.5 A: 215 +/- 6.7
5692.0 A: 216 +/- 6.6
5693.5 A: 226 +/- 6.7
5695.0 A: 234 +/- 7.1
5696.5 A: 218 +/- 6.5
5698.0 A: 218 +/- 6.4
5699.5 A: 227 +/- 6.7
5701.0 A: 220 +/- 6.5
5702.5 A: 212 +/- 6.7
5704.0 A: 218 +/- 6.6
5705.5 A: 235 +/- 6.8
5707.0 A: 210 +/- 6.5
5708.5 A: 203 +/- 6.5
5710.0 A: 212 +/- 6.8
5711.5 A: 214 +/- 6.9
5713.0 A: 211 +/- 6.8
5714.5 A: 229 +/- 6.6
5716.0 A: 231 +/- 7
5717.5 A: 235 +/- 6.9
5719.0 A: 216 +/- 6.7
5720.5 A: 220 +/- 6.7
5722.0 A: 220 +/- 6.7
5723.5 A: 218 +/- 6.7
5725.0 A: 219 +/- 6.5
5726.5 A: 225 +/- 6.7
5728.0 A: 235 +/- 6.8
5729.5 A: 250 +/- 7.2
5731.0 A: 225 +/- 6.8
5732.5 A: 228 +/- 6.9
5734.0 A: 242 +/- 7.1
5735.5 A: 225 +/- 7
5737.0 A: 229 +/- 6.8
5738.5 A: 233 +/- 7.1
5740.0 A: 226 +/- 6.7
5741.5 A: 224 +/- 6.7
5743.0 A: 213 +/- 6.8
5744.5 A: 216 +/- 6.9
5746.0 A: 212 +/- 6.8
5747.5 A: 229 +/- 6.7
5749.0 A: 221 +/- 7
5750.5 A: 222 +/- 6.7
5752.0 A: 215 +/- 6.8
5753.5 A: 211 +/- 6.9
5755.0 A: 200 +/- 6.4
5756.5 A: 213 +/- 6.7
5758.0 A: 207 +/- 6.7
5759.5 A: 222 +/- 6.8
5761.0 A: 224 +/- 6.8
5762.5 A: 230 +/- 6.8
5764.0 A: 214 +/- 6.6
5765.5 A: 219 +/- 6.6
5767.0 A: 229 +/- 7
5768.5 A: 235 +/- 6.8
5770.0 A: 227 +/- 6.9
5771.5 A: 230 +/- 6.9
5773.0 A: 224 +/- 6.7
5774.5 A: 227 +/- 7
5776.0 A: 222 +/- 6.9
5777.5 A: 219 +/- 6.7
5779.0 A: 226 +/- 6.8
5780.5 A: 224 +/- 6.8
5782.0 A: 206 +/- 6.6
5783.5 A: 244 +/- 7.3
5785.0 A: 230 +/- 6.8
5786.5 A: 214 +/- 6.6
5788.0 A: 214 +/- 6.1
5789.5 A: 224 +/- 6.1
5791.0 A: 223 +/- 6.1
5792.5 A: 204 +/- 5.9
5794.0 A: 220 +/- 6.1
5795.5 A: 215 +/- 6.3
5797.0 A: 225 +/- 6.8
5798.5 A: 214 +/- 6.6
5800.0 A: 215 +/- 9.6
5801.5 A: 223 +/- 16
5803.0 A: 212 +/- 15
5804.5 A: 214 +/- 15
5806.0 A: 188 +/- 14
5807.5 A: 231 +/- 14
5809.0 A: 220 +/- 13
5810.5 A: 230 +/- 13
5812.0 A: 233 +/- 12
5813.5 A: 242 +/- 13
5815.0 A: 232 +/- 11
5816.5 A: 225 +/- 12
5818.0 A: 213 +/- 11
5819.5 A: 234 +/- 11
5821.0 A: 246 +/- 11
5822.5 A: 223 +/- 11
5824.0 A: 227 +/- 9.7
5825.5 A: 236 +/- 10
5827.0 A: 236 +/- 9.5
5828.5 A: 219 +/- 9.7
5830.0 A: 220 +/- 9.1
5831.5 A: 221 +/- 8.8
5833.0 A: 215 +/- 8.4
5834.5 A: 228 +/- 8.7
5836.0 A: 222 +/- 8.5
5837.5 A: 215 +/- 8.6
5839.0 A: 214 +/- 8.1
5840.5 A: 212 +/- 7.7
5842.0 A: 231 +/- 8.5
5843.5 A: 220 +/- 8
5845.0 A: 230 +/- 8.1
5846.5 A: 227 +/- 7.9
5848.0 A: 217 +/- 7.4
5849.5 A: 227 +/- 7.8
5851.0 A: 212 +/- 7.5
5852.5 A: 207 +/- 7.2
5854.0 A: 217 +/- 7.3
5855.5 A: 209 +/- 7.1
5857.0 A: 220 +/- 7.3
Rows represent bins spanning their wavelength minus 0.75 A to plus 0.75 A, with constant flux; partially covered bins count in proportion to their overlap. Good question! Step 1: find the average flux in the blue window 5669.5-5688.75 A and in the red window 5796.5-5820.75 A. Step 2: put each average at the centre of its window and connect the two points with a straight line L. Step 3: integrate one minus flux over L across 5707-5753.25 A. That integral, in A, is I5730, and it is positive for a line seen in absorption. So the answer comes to 0.5 A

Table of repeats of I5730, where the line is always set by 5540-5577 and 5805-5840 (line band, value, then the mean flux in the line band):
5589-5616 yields 0.5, 222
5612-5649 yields 0.7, 222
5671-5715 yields 0.6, 222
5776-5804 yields 0.7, 220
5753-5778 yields 0.4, 221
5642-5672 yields 1.0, 218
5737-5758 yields 0.6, 218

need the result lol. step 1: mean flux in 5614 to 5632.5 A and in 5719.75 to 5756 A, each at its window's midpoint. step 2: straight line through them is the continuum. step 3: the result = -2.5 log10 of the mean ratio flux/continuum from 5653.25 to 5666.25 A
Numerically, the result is 0.034 mag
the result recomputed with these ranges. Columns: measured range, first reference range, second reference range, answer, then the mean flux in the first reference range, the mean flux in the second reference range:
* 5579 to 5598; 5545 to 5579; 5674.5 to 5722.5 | 0.06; 230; 222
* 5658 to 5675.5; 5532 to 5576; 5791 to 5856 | 0.03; 227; 221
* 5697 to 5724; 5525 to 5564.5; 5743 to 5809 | 0.01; 227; 219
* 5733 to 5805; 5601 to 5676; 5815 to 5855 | 0.01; 223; 223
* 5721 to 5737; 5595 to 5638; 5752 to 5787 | -0.03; 224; 222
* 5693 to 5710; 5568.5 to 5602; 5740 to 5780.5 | 0.01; 222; 221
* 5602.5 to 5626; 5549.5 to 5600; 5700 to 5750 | -0.01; 224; 223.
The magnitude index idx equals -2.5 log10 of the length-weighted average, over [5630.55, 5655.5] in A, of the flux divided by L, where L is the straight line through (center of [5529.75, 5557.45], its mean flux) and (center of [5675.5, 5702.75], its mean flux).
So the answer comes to 0.013 mag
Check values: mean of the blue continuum 228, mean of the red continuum 223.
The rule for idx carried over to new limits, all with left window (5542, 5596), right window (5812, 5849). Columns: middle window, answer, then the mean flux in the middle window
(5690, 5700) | 0.015 mag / 222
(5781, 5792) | 0.017 mag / 222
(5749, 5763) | 0.045 mag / 216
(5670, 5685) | -0.008 mag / 227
